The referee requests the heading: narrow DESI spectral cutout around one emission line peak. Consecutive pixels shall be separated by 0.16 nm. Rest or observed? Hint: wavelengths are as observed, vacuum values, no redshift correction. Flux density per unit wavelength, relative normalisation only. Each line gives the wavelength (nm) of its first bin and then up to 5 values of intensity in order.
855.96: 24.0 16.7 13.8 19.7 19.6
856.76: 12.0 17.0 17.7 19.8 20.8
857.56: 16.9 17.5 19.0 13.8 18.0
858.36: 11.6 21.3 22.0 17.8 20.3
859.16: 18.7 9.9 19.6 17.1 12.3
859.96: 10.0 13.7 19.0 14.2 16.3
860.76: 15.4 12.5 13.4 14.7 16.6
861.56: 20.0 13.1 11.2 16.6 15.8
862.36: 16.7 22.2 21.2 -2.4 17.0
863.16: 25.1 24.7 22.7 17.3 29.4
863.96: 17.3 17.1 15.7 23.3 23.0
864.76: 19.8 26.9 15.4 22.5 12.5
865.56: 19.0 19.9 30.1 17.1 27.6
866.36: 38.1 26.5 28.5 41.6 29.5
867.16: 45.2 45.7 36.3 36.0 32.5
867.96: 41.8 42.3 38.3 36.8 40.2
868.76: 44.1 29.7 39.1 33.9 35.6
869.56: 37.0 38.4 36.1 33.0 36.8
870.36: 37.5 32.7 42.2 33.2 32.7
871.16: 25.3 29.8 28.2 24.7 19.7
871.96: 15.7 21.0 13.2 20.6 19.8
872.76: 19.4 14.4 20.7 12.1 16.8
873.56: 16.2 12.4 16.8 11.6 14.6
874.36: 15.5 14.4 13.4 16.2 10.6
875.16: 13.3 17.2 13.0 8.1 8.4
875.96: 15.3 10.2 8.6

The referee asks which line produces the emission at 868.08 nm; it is Mg II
